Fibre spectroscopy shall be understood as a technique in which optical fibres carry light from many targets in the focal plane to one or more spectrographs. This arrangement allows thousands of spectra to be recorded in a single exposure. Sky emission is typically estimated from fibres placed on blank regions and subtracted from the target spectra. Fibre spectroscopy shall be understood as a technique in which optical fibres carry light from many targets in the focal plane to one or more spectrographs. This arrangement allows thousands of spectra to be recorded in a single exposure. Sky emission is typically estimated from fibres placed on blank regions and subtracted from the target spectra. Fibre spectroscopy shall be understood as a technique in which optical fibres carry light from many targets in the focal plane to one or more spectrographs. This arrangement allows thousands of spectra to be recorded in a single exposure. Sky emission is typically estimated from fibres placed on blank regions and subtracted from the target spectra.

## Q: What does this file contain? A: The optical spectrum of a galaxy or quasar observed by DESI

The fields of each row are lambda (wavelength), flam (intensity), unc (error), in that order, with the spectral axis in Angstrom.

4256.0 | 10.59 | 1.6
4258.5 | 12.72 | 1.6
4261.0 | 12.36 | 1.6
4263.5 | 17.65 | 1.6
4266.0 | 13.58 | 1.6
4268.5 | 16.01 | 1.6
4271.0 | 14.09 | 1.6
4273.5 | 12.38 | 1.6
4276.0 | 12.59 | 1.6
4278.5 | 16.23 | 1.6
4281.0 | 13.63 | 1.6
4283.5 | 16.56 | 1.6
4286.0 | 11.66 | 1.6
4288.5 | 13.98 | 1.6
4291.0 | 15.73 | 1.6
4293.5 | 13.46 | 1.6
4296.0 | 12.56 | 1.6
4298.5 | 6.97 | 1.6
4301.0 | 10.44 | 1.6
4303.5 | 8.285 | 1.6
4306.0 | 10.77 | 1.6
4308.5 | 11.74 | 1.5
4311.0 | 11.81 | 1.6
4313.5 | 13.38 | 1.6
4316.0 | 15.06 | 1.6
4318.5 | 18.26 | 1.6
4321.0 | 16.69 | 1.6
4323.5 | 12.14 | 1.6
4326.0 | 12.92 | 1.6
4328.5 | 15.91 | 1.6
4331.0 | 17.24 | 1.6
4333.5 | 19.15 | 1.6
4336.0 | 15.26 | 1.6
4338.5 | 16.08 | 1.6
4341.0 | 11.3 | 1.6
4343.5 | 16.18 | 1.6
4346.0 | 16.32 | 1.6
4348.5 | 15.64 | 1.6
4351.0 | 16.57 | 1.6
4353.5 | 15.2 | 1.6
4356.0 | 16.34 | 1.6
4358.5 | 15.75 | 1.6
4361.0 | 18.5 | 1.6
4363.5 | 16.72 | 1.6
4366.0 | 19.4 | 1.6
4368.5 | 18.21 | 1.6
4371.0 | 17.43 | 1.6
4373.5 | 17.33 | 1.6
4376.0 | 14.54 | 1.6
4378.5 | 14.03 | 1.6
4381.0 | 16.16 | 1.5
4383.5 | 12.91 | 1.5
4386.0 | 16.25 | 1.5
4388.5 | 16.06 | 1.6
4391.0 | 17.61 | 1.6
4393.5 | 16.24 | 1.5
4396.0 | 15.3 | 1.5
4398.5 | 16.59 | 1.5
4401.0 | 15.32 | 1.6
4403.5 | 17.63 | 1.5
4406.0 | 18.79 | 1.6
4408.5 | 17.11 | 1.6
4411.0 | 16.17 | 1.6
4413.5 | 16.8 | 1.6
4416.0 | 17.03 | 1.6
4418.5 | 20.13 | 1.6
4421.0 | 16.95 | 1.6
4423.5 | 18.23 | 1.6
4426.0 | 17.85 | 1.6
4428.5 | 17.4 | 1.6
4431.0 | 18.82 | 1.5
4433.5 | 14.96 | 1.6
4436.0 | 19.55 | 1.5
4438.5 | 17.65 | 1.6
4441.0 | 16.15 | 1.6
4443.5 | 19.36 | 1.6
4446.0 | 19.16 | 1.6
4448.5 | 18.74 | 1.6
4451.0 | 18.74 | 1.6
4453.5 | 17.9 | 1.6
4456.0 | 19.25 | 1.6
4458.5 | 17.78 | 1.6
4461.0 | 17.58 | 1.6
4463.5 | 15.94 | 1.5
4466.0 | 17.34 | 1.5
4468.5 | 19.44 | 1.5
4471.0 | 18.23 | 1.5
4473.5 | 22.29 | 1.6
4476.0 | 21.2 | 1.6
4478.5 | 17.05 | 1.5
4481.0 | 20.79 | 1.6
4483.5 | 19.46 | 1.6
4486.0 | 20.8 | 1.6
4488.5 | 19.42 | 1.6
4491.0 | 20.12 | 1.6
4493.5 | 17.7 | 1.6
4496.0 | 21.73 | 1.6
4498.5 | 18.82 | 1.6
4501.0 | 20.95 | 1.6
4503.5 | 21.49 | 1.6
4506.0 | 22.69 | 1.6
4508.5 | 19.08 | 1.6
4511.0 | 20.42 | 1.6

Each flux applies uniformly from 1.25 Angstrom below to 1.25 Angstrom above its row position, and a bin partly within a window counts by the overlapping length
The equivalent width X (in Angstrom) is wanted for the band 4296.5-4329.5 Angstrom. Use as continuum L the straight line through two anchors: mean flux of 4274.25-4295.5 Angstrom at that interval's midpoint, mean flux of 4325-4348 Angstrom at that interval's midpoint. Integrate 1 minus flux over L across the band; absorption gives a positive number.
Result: 5.22 Angstrom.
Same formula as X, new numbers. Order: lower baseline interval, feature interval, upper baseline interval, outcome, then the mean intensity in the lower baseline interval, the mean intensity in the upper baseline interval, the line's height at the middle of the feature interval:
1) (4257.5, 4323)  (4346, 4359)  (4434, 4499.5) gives -0.52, 13.4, 18.9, 15.3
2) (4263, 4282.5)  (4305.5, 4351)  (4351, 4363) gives 2.62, 14.4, 16.5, 15.8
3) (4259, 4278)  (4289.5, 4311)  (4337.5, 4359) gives 4.90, 14.1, 15.5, 14.7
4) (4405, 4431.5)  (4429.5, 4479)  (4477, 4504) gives 1.03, 17.7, 19.8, 18.8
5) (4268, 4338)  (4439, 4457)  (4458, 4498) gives -0.16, 13.7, 19.2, 18.3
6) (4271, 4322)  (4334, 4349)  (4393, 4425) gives -0.60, 13.1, 17.1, 14.7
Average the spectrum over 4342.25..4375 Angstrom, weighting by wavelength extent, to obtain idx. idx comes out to 16.9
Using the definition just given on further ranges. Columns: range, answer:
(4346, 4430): 16.7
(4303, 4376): 15.4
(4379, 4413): 16.3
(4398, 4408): 17.1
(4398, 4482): 18.1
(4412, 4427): 17.8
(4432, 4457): 18.1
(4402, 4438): 17.7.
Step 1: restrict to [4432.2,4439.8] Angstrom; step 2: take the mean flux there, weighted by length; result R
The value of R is 17.4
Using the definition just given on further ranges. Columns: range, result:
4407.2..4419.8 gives 17.5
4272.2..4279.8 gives 13.7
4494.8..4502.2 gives 20.5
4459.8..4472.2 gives 17.7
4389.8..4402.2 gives 16.2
